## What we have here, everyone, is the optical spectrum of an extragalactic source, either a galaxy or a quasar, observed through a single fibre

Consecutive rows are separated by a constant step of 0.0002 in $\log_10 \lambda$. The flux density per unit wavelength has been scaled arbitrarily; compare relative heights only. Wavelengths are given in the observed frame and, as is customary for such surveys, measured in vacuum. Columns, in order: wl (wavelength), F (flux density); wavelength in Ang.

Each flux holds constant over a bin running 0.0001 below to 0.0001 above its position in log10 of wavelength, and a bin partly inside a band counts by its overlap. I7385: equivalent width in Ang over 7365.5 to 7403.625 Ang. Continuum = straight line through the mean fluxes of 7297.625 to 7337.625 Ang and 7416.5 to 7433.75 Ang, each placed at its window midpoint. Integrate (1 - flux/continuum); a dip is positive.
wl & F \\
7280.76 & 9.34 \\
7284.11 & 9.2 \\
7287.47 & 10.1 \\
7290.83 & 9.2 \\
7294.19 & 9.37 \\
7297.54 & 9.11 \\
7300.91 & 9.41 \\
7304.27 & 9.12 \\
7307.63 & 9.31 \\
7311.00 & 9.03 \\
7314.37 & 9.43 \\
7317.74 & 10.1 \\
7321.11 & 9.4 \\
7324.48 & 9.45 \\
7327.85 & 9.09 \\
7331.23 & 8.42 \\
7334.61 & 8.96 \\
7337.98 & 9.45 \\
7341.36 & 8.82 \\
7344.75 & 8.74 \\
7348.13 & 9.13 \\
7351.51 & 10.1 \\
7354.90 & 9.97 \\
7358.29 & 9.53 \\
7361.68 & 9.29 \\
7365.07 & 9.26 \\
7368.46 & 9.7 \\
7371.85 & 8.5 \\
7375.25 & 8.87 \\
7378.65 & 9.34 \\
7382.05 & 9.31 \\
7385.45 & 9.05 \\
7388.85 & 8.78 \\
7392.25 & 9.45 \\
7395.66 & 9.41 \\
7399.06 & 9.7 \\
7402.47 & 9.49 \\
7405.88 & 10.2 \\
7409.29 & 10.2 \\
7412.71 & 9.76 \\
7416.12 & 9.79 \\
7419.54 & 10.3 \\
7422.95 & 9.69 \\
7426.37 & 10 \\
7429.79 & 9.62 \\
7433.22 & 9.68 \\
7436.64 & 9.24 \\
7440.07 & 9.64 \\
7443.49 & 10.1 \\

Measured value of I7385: 1.6 Ang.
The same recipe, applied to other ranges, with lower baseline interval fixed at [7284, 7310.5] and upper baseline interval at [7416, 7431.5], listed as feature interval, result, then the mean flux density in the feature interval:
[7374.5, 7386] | 0.6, 9.17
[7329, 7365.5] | 1.2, 9.24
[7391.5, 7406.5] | 0.2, 9.62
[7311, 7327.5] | -0.1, 9.5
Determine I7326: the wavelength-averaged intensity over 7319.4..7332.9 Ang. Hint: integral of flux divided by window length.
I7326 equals 9.09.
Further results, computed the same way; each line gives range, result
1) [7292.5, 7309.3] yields 9.27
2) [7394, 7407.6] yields 9.71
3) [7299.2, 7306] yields 9.26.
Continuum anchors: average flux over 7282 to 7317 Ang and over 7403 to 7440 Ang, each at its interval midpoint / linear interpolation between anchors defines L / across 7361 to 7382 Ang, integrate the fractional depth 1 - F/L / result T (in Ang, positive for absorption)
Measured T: 1.0 Ang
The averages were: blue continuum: 9.35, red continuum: 9.83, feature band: 9.17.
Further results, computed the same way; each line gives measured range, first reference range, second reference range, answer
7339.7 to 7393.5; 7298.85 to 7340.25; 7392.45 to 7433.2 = 1.7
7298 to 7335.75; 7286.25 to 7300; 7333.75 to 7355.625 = 0.5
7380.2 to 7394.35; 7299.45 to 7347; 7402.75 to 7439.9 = 0.7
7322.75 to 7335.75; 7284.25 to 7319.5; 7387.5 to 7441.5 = 0.7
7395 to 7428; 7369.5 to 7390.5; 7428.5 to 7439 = -2.0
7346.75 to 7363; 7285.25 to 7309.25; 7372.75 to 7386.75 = -0.8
